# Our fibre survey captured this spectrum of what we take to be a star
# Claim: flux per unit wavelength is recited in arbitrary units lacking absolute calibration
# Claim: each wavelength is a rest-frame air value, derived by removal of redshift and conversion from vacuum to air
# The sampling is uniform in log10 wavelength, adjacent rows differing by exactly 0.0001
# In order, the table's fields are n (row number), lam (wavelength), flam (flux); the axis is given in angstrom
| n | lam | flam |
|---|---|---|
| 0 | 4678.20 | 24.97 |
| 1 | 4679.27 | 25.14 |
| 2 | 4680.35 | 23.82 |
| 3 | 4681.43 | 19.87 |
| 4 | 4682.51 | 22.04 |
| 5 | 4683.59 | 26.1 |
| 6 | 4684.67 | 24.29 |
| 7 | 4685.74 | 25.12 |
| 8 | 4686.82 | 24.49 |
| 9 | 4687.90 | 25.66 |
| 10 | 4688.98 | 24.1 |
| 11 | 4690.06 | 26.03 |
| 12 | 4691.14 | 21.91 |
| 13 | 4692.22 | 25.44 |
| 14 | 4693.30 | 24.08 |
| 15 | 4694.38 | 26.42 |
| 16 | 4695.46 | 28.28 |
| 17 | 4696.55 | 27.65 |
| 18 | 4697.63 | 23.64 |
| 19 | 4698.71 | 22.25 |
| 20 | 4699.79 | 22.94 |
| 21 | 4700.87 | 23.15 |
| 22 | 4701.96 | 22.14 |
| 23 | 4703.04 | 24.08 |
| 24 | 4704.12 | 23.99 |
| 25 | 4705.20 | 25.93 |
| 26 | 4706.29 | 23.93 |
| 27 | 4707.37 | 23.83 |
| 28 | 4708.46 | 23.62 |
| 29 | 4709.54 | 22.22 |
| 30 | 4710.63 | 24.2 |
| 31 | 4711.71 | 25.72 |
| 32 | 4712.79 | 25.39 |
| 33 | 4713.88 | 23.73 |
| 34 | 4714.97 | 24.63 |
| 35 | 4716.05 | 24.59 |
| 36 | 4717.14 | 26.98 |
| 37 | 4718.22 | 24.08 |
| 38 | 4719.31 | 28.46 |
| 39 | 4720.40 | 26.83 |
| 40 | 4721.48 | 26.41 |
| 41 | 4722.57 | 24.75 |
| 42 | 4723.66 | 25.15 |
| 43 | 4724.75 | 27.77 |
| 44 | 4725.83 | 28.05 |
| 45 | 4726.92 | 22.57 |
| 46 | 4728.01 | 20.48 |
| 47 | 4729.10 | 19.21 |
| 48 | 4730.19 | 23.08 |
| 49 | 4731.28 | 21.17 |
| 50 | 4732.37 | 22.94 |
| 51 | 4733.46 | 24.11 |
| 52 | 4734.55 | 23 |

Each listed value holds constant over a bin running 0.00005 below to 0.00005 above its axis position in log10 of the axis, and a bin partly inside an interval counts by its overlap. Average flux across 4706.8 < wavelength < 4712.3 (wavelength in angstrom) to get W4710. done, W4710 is 24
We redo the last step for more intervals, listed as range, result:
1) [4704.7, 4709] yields 24.3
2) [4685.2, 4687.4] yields 24.9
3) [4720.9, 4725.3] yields 26.1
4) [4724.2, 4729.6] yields 23.7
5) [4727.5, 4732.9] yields 21.4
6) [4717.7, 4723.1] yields 26.1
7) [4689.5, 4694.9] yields 24.8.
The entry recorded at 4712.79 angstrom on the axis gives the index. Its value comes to 25.39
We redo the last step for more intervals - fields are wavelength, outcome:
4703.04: 24.08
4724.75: 27.77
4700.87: 23.15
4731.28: 21.17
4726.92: 22.57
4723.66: 25.15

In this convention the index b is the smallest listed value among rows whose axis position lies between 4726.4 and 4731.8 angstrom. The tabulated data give 19.21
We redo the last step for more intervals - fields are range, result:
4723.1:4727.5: 22.57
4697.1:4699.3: 22.25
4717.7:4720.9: 24.08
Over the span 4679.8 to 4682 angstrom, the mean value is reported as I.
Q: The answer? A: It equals 21.8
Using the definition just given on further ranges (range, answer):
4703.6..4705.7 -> 25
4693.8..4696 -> 27.3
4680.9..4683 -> 20.9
